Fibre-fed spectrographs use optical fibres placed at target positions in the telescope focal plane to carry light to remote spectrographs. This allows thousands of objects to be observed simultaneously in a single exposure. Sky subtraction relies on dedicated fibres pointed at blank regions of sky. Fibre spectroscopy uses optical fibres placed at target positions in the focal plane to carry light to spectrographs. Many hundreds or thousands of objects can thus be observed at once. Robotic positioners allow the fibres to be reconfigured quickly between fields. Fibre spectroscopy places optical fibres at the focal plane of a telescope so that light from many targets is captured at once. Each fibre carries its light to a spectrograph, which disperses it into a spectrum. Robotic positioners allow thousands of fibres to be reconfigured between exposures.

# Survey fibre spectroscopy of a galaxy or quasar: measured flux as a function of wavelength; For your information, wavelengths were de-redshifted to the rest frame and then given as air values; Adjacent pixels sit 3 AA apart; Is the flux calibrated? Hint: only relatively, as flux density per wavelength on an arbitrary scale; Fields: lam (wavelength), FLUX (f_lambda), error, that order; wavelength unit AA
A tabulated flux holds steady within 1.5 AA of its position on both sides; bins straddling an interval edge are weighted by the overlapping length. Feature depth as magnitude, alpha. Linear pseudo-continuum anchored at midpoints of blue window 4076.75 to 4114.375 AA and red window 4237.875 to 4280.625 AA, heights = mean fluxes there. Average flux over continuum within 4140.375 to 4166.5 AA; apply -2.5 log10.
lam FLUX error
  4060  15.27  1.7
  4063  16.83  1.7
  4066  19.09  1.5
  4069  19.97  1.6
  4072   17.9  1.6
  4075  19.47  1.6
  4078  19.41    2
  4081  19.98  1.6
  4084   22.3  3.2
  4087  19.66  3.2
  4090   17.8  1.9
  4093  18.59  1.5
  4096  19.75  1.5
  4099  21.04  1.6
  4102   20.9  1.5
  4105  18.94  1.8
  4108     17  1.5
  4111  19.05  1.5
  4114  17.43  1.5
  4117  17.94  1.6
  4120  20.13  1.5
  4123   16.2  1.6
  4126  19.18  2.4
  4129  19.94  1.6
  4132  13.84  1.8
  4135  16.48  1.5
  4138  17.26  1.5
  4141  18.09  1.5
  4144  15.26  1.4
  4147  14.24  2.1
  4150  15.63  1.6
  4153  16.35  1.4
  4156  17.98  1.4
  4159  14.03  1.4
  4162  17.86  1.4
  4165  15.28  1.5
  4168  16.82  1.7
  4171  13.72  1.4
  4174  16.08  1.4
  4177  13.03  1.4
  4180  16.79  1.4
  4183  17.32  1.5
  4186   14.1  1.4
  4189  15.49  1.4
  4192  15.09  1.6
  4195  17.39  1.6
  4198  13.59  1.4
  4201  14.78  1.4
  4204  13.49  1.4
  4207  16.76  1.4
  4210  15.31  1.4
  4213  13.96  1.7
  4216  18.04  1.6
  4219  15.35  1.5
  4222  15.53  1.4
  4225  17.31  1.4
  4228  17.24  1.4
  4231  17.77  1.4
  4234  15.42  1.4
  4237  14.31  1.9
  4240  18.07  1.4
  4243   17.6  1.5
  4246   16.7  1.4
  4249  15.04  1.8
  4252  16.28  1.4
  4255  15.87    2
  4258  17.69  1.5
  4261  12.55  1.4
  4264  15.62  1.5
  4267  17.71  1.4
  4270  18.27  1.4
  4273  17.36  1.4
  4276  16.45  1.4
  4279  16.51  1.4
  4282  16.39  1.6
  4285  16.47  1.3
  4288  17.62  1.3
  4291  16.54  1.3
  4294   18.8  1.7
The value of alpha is 0.151 mag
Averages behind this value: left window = 19.4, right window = 16.5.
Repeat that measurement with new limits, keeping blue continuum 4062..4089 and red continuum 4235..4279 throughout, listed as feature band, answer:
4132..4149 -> 0.146 mag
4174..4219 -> 0.133 mag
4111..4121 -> 0.014 mag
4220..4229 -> 0.022 mag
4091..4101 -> -0.038 mag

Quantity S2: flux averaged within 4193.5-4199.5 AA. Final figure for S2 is 15.5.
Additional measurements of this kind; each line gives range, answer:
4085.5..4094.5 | 18.7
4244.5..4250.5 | 15.9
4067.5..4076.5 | 19.1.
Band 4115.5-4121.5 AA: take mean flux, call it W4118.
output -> 19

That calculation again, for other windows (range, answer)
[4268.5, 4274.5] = 17.8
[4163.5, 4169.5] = 16.1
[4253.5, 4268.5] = 15.9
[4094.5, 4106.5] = 20.2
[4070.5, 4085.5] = 19.8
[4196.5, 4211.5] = 14.8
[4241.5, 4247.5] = 17.2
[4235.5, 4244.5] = 16.7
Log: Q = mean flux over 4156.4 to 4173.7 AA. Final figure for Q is 15.7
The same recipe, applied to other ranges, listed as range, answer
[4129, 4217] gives 15.7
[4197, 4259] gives 16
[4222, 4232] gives 17.1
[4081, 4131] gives 19.1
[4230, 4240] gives 16.1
